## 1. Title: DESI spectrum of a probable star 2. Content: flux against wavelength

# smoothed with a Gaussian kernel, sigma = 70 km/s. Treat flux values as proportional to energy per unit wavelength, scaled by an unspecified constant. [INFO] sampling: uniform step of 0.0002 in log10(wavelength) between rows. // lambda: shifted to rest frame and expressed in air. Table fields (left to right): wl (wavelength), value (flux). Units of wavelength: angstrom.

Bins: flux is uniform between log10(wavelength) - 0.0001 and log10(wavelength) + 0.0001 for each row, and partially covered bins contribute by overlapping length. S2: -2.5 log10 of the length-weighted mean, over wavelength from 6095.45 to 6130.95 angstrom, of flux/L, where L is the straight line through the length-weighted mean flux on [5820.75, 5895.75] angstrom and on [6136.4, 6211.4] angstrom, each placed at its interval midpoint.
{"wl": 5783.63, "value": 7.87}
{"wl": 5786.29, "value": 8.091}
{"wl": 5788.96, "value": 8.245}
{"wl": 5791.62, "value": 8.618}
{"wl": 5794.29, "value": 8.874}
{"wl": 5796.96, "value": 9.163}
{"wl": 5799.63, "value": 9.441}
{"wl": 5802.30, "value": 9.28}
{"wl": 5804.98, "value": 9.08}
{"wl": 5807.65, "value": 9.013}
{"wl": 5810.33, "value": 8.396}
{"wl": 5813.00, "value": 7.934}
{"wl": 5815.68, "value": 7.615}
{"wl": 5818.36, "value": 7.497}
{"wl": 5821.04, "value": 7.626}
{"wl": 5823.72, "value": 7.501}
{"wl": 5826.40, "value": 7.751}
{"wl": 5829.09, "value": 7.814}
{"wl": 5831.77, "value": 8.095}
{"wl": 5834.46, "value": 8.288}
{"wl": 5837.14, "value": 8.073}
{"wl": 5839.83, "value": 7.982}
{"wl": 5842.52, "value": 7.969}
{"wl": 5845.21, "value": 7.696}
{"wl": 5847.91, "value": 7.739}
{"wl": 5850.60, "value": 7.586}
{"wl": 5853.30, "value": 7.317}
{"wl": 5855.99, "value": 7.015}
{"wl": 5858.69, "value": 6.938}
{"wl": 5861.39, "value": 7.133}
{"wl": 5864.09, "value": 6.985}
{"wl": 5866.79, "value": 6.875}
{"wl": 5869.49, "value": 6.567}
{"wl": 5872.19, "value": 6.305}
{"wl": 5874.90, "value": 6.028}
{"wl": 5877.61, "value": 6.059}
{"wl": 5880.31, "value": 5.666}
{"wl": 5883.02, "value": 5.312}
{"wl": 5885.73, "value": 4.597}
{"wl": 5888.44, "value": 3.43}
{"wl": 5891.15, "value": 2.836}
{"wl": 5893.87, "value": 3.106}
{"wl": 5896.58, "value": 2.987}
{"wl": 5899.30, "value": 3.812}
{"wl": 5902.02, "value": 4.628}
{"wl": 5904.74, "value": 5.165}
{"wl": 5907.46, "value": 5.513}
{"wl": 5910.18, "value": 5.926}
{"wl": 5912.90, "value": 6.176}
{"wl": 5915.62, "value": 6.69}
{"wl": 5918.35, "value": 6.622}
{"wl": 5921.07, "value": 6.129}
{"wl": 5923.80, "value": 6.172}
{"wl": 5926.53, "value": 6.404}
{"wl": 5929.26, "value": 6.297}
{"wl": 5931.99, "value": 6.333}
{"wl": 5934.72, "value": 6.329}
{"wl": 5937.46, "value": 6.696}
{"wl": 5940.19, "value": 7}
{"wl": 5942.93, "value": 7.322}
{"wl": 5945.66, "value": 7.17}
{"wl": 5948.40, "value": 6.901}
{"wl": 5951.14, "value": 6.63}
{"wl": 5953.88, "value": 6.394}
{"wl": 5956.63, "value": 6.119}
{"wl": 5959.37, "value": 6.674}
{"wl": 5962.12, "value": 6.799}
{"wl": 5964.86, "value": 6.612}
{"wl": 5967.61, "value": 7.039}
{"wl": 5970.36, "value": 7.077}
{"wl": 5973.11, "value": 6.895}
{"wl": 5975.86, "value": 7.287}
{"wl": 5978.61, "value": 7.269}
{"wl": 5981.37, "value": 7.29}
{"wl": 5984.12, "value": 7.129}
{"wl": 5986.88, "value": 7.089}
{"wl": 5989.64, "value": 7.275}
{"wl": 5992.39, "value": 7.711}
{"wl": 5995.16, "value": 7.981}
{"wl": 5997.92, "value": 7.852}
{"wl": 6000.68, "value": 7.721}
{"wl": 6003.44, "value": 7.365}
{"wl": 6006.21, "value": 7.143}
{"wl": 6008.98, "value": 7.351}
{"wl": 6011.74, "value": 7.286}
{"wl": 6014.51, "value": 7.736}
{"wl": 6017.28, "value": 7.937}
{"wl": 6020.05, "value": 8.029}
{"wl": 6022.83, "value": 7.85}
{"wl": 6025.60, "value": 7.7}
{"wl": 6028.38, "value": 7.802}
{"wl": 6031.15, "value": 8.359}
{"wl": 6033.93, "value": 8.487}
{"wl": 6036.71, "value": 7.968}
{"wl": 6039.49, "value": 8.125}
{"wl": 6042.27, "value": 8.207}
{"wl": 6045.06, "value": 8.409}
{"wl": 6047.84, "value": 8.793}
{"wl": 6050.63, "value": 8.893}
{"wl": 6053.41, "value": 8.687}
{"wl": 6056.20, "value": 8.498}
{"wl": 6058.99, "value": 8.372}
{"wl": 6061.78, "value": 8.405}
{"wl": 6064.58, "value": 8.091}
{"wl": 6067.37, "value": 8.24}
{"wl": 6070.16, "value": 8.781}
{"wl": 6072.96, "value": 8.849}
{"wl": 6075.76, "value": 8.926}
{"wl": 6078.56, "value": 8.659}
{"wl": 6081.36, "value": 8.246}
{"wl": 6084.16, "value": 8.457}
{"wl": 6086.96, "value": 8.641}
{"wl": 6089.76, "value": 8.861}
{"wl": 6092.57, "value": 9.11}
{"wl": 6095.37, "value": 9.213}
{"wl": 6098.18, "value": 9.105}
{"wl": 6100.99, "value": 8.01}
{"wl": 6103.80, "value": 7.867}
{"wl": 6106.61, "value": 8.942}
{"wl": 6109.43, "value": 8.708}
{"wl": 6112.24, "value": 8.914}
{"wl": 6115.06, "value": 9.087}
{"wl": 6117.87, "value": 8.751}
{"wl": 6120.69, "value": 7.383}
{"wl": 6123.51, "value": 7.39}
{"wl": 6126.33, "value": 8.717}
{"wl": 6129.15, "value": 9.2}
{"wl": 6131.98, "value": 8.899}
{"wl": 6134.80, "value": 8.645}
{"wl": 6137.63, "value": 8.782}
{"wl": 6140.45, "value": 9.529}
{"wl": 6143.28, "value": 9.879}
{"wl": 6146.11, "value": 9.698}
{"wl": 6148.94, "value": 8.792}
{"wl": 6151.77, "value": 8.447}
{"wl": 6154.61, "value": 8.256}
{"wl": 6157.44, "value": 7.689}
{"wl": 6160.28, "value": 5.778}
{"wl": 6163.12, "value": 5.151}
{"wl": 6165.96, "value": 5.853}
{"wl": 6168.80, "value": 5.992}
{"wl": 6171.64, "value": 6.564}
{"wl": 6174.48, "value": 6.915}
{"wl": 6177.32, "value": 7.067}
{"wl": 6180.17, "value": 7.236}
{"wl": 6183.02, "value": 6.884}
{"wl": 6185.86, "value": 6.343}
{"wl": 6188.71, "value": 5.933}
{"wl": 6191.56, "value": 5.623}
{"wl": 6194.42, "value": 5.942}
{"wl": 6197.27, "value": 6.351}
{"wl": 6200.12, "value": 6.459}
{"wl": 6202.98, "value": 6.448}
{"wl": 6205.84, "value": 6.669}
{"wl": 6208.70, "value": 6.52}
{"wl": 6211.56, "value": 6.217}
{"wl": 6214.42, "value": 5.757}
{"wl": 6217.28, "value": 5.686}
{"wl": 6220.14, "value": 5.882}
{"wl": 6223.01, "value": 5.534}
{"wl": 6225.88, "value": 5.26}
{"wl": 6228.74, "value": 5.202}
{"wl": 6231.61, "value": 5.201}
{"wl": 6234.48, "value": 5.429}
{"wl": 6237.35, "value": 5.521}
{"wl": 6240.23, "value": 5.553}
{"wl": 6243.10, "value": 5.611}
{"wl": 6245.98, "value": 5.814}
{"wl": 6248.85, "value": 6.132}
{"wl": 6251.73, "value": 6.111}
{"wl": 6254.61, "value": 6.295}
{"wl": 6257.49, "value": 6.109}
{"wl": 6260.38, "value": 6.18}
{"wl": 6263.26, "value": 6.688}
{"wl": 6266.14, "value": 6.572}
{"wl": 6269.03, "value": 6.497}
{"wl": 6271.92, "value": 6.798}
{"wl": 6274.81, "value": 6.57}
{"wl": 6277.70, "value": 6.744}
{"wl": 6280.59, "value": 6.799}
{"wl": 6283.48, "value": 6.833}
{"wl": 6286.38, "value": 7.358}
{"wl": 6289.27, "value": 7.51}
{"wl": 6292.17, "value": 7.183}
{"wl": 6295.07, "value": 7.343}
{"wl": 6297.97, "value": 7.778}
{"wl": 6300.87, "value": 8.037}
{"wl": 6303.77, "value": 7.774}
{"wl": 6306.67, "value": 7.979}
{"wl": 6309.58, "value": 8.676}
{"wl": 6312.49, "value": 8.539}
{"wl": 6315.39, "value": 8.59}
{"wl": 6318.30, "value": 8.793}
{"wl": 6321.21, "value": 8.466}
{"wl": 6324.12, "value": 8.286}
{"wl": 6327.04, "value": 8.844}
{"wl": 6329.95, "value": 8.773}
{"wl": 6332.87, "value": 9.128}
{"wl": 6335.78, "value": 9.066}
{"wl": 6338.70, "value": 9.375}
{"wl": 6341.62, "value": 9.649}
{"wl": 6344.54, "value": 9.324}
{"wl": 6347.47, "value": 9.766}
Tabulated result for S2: -0.216 mag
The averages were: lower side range 6.61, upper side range 7.09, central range 8.53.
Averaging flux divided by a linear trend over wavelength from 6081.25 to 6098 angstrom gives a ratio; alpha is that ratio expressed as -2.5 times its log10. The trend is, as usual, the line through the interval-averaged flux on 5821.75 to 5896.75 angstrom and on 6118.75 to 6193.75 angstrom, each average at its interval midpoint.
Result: -0.20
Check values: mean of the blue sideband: 6.55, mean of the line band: 8.82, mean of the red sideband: 7.55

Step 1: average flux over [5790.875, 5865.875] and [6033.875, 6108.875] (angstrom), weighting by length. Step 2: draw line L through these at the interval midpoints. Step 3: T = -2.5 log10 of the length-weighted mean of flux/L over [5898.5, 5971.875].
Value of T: 0.29 mag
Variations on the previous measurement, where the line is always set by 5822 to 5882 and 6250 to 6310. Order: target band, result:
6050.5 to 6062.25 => -0.20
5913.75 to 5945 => 0.10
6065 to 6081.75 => -0.21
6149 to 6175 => 0.04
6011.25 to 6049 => -0.13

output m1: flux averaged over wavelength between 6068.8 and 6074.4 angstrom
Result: 8.81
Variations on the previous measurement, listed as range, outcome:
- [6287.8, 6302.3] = 7.57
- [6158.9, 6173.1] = 5.87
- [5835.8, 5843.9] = 8.01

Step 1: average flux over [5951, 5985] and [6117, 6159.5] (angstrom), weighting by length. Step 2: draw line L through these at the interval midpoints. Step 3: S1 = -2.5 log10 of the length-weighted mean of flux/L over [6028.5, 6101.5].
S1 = -0.09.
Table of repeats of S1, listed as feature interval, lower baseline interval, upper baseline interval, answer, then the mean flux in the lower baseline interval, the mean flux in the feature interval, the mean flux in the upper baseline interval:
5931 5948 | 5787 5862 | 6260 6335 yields 0.17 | 8.07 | 6.83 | 7.68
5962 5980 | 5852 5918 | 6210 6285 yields -0.23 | 5.56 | 7.01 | 6.04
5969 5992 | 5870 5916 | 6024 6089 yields -0.06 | 4.95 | 7.19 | 8.42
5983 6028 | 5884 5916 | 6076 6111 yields -0.12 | 4.52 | 7.58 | 8.66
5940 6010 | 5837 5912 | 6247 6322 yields -0.14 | 5.94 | 7.12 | 7.23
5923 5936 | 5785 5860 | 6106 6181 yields 0.27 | 8.09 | 6.31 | 8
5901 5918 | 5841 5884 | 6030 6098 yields 0.25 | 6.84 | 5.76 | 8.56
